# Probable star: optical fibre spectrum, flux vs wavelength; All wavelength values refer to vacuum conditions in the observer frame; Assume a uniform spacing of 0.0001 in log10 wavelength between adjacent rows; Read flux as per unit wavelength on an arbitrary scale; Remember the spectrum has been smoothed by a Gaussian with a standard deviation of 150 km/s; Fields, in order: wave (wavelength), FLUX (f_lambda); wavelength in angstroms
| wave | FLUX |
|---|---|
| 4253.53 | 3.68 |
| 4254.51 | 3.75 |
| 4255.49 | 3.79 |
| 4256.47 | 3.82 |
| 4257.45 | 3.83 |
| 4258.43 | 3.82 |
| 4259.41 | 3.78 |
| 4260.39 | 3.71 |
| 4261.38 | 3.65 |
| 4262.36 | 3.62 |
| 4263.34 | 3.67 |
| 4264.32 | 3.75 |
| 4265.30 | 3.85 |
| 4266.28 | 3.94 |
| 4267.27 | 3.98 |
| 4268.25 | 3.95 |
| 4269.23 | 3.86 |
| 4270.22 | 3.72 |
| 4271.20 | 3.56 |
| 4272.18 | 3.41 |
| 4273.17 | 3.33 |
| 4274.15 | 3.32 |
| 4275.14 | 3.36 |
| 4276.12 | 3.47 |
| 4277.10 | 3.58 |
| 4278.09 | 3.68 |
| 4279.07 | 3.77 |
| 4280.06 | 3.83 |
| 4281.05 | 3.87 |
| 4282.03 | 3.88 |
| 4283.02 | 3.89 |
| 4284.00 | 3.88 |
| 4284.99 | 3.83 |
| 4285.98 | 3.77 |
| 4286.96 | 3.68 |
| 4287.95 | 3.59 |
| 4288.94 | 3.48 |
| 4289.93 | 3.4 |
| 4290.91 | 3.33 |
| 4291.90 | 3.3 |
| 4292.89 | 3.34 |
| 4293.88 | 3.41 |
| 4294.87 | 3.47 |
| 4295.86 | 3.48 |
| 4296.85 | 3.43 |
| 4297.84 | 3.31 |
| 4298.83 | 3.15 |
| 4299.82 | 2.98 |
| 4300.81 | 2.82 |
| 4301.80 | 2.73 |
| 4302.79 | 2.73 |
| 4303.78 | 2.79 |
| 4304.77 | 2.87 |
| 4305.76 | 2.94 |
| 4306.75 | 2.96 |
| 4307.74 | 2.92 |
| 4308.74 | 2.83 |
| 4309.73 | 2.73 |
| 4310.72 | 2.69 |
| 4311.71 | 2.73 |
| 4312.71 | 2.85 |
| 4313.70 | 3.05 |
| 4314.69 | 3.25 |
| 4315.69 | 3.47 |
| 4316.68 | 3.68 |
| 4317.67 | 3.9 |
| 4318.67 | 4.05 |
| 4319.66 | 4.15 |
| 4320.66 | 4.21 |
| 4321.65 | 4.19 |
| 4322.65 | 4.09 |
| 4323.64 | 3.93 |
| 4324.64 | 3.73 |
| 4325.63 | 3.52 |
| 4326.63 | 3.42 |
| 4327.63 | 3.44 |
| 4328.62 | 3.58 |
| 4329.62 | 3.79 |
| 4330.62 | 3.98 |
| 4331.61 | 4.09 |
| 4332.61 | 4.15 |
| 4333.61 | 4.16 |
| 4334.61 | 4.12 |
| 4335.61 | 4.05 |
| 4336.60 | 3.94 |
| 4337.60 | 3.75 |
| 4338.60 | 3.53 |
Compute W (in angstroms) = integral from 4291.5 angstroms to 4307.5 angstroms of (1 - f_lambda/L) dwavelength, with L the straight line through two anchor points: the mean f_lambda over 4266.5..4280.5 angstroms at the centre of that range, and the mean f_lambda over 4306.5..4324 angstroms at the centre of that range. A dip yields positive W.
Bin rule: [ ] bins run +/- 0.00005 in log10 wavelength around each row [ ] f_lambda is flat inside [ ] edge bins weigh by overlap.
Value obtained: 1.85 angstroms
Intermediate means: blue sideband 3.63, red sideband 3.43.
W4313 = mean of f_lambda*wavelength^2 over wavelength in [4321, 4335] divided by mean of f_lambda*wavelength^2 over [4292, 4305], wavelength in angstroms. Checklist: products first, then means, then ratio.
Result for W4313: 1.3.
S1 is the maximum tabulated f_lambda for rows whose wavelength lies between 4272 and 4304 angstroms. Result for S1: 3.89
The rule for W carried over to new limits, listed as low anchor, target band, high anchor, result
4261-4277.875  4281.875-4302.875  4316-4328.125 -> 1.84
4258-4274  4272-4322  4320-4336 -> 5.55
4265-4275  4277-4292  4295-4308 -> -1.37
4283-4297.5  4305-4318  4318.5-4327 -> 2.51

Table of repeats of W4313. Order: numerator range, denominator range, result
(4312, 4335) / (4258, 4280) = 1.05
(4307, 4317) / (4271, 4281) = 0.86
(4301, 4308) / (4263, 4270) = 0.75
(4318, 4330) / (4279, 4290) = 1.04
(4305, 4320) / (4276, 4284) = 0.86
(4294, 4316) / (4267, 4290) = 0.83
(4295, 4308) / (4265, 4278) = 0.84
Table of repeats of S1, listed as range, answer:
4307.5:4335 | 4.21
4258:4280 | 3.98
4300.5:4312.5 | 2.96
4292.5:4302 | 3.48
